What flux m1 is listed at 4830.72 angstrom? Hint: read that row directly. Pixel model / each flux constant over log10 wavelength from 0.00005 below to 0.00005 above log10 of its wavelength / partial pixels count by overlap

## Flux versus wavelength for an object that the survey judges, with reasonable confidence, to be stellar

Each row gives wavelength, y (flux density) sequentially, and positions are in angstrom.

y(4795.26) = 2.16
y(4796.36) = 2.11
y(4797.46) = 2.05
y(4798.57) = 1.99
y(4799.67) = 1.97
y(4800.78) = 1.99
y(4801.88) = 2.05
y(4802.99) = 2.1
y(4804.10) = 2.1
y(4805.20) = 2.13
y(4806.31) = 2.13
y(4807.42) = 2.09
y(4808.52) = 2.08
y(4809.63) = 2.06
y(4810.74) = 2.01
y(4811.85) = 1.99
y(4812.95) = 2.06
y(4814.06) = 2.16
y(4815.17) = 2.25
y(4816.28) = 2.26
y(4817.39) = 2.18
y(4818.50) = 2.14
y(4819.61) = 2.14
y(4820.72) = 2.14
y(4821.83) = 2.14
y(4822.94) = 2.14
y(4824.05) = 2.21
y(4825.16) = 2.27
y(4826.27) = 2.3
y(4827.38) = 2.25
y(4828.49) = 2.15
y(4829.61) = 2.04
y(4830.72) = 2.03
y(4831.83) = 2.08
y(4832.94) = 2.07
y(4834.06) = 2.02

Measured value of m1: 2.03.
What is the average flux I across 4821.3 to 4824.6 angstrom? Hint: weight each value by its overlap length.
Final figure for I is 2.16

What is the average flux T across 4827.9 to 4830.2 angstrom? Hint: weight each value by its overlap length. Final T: 2.09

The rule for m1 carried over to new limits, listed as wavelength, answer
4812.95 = 2.06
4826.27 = 2.3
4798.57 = 1.99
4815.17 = 2.25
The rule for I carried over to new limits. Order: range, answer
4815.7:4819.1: 2.19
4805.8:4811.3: 2.07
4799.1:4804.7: 2.04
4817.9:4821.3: 2.14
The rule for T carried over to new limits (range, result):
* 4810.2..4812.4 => 2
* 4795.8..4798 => 2.09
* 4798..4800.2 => 1.98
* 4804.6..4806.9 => 2.13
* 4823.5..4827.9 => 2.26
